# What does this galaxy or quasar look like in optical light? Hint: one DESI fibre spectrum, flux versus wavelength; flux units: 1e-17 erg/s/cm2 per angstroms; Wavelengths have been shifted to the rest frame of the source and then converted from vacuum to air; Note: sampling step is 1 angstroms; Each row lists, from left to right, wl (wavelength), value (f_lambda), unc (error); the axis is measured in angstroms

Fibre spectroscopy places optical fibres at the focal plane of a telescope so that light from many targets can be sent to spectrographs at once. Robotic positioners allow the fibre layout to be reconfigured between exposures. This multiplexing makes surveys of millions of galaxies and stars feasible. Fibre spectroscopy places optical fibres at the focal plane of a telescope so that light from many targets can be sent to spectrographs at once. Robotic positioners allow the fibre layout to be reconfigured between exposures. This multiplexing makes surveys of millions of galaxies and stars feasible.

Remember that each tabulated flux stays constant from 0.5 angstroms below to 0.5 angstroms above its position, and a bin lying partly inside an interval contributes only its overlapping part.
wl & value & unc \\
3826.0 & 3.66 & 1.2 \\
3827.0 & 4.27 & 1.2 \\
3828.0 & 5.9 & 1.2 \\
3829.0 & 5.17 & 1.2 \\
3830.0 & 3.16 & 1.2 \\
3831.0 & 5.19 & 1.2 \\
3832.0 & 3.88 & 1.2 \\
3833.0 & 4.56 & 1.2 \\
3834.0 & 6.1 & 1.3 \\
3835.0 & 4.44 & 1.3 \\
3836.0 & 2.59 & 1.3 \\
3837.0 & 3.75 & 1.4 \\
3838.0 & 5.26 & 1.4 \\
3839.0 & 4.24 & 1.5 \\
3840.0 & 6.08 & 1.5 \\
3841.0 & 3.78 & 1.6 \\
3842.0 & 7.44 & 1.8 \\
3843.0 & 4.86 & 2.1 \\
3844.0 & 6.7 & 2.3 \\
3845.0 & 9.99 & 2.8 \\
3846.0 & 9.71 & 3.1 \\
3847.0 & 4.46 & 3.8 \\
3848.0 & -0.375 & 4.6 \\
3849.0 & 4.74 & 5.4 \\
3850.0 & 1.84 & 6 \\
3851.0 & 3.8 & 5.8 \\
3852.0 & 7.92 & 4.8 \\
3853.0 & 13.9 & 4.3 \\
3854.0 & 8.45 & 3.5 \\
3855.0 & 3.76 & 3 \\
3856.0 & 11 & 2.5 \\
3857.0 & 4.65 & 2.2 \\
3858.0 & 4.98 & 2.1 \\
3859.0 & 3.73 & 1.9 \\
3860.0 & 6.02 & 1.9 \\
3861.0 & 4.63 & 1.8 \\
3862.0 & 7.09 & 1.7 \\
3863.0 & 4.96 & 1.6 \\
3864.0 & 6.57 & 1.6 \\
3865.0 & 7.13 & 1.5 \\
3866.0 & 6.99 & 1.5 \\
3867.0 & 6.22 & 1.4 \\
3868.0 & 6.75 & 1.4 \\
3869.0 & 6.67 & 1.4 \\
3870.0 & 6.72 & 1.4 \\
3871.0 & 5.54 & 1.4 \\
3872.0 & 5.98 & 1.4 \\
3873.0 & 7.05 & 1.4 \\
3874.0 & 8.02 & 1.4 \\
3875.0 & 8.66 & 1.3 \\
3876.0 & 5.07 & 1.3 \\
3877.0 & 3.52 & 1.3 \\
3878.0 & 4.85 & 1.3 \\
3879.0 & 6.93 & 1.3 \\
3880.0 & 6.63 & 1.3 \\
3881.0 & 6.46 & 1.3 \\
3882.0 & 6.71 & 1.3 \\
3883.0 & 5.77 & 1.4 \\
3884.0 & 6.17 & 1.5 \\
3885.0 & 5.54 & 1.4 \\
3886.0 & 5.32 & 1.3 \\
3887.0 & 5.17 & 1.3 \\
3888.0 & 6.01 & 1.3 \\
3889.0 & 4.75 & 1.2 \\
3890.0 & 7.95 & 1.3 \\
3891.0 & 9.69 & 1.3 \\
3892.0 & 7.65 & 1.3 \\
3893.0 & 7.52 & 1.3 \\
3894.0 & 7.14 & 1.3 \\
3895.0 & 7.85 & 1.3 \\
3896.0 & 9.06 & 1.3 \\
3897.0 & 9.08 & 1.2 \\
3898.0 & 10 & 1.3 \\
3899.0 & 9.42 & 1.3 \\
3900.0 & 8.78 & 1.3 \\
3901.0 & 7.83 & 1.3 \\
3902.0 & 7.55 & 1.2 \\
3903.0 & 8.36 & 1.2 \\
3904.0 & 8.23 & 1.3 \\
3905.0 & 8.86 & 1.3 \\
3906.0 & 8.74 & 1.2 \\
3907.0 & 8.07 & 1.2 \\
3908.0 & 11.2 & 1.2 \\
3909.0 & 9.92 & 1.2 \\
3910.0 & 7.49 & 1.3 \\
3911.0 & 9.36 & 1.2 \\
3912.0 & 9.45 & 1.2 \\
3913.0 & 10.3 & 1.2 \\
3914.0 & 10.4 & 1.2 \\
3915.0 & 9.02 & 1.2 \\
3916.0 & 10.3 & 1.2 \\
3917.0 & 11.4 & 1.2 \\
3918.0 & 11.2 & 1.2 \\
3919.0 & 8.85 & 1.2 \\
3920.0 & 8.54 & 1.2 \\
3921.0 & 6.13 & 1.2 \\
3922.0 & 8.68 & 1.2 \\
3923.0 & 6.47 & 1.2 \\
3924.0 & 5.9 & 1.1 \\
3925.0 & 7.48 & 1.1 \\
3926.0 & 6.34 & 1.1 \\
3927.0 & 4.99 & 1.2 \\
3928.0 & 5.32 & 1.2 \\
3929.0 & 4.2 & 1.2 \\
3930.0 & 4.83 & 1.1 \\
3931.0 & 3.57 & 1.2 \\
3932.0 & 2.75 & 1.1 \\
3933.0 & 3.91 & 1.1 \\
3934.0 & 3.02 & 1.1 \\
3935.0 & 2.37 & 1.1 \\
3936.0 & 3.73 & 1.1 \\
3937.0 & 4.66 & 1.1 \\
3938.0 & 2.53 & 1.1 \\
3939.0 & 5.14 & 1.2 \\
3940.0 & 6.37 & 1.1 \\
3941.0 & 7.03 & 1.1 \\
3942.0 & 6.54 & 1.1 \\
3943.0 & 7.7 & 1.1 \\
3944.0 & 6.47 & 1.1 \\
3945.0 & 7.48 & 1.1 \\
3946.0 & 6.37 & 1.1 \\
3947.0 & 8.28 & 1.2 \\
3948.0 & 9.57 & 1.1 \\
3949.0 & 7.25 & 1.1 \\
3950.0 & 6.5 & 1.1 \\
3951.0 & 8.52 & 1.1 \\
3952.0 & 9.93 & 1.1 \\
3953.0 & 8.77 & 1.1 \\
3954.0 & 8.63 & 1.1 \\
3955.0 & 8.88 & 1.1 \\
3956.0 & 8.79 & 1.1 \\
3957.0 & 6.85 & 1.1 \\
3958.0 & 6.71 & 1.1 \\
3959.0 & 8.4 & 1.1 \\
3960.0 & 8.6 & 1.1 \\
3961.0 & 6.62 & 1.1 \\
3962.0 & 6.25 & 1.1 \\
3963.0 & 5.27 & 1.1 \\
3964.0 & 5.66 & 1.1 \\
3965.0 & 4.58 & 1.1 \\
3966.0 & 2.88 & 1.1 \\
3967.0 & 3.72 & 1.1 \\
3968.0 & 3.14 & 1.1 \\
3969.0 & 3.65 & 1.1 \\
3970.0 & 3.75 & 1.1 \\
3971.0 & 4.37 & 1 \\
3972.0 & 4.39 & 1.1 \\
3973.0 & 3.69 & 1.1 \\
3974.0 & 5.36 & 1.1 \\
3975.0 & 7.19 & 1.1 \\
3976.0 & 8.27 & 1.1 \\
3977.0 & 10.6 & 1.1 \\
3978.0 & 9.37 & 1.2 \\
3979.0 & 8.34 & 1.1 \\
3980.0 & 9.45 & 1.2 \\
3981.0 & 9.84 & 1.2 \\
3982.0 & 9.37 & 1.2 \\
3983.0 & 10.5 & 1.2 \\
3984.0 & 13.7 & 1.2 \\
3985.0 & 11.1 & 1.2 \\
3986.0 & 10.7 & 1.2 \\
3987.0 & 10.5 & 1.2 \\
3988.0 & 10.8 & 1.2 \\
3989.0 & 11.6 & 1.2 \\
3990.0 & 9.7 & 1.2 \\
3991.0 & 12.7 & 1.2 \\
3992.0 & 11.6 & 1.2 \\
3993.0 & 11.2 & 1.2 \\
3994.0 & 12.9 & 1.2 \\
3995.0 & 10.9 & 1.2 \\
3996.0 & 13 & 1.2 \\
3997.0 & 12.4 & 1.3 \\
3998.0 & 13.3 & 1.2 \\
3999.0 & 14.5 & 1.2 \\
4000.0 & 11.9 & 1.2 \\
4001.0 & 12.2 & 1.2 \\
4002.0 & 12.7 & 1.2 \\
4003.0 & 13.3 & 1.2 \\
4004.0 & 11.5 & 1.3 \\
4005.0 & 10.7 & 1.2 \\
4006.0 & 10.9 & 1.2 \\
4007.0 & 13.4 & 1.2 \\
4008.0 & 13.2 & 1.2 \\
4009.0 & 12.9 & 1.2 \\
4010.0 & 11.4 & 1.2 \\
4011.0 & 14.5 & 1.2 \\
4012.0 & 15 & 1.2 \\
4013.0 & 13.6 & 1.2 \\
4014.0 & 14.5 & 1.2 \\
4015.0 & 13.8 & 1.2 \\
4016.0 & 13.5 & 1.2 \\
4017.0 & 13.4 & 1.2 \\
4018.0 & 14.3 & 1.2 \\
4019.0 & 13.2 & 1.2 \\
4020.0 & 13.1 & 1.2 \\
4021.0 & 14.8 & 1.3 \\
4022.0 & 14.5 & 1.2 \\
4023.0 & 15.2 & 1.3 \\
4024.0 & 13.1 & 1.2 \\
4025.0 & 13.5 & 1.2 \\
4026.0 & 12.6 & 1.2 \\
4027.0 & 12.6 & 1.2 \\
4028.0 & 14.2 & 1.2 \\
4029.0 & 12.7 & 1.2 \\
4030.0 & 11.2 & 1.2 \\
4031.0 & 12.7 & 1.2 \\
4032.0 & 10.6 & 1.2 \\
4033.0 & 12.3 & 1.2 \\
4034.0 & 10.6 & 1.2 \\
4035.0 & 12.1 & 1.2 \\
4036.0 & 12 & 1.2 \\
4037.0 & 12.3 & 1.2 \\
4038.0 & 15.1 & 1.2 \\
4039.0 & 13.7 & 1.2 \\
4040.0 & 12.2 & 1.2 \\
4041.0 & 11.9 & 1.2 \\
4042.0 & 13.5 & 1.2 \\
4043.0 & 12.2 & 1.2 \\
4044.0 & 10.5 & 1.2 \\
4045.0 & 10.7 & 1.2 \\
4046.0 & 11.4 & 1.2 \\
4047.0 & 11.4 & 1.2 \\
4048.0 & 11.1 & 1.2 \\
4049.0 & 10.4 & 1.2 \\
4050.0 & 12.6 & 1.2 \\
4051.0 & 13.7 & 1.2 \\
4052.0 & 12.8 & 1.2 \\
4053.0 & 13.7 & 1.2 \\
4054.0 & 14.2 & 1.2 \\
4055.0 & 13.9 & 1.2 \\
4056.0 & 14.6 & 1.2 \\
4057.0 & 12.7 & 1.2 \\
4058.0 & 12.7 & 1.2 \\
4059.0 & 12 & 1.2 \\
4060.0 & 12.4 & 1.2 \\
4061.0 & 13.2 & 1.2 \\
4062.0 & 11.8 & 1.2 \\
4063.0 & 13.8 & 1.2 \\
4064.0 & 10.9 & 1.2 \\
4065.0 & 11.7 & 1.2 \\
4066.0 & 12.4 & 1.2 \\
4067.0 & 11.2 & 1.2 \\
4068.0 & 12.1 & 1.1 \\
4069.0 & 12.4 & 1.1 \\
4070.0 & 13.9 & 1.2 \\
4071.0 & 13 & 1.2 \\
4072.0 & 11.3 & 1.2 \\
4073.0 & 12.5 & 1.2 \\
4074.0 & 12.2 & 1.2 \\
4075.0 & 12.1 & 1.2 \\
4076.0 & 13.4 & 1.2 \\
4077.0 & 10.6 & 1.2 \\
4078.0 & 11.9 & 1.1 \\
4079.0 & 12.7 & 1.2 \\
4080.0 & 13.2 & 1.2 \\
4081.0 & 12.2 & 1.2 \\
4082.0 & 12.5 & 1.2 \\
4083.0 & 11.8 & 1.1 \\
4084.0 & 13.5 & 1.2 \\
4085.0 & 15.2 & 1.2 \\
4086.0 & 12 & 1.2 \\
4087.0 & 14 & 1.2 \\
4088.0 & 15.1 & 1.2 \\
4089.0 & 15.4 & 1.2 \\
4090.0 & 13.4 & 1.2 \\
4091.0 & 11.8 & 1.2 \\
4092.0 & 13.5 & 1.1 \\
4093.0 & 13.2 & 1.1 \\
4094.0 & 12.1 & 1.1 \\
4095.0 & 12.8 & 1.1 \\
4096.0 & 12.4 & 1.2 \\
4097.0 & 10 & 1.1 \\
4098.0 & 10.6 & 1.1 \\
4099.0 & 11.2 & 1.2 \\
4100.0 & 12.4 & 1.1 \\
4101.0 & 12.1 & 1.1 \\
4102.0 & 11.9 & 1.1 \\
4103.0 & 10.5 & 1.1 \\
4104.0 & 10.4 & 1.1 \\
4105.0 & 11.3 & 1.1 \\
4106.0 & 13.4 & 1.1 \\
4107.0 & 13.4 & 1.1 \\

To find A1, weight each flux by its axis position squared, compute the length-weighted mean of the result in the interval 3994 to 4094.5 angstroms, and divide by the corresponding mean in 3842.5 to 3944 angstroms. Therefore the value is 2.02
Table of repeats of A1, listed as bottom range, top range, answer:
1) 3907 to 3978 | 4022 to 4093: 1.98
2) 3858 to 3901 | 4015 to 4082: 2.05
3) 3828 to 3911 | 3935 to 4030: 1.57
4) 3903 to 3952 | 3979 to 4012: 1.71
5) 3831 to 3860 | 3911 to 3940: 1.22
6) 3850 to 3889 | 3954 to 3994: 1.34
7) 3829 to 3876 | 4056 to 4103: 2.40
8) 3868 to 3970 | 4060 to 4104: 1.94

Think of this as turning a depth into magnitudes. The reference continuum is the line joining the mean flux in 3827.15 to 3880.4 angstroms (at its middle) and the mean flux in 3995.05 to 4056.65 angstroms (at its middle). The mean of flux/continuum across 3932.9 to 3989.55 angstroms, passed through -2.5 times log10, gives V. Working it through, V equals 0.40 mag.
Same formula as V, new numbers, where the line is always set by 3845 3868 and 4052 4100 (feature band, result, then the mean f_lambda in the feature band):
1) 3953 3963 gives 0.19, 7.67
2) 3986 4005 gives -0.17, 12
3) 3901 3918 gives -0.20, 9.3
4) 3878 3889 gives 0.16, 5.96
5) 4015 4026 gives -0.25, 13.8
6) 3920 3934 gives 0.44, 5.45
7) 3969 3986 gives 0.21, 8.03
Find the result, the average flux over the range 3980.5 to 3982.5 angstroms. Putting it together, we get 9.61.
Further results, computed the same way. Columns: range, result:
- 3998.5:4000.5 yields 13.2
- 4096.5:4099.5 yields 10.6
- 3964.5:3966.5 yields 3.73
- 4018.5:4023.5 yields 14.2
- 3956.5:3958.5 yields 6.78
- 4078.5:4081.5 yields 12.7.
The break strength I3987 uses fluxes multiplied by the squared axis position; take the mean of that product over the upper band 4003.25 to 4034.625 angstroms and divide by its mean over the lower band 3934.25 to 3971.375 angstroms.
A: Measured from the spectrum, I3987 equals 2.2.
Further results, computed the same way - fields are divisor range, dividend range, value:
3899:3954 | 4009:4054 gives 1.85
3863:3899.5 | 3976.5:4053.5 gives 1.92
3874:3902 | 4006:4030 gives 2.05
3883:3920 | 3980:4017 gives 1.52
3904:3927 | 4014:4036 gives 1.58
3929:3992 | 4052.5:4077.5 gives 1.87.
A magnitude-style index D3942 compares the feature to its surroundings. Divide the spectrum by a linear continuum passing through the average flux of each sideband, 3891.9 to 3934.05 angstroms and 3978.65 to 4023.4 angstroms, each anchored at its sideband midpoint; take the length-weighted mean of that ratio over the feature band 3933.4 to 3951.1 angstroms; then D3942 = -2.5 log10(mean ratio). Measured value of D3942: 0.49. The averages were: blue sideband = 7.85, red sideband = 12.4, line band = 6.02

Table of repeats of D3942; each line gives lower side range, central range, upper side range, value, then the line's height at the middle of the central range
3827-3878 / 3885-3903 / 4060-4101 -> -0.095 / 6.99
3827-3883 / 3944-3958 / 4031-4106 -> 0.097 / 8.78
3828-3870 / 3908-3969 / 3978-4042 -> 0.328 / 9.41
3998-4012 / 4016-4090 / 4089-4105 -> -0.037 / 12.3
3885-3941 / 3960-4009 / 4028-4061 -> 0.096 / 10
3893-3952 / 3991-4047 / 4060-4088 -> -0.195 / 10.7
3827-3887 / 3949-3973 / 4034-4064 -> 0.436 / 9.44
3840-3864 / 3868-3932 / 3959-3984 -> -0.184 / 6.26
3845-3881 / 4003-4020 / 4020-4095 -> -0.176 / 11.1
